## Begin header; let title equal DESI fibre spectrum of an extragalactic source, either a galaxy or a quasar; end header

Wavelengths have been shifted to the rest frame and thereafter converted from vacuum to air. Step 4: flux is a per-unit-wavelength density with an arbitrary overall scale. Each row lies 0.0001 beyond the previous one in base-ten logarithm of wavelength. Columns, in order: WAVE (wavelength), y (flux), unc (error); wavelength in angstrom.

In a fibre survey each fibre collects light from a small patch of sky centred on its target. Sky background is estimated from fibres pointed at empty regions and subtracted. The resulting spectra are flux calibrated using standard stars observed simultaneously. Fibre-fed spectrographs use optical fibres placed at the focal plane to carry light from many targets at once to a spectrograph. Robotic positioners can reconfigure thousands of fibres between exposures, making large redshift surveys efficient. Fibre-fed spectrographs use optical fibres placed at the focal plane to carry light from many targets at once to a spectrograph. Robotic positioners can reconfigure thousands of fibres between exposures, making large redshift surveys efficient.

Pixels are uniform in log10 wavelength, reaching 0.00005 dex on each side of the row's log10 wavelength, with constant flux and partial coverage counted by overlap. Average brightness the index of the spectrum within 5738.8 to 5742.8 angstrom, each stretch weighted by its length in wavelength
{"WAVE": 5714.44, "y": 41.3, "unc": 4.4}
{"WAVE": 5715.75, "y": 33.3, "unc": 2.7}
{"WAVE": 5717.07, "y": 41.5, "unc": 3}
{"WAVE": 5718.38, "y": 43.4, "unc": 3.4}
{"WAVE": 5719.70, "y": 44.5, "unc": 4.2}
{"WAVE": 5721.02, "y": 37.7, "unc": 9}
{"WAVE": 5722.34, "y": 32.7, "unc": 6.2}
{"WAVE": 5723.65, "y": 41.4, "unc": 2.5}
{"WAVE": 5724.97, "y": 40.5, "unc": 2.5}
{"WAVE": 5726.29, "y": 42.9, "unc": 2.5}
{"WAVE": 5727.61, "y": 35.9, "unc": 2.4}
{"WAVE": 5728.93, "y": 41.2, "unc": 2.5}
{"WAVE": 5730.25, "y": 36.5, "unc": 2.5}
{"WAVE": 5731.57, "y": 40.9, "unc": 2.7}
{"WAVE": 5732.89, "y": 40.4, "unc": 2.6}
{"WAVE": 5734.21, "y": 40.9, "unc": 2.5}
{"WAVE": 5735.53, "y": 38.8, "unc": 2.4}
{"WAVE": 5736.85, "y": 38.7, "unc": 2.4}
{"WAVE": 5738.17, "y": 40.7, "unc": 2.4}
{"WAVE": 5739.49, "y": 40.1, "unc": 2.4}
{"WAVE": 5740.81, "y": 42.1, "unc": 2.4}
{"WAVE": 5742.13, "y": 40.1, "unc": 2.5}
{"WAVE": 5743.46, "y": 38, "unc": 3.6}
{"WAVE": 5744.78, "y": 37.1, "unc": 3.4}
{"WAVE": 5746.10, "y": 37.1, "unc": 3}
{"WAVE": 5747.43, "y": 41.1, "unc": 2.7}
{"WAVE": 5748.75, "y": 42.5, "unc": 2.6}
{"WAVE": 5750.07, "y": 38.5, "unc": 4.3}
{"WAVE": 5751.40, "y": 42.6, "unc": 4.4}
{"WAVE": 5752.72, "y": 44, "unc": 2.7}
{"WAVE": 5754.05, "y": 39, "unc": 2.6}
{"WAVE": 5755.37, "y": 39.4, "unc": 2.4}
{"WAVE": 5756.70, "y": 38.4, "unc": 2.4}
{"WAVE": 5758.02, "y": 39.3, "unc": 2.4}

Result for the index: 40.7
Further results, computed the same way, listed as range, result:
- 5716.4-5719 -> 42.5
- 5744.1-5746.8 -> 37.1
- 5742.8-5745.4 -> 37.6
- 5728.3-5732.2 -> 39.5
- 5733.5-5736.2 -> 39.9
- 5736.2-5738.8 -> 39.7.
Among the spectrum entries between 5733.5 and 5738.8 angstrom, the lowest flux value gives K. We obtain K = 38.7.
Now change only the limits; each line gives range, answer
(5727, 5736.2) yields 35.9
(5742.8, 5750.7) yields 37.1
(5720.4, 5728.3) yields 32.7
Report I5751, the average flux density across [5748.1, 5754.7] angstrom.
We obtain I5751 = 41.3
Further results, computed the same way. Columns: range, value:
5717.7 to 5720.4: 43.8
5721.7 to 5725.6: 38.3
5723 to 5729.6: 40.3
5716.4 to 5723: 40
